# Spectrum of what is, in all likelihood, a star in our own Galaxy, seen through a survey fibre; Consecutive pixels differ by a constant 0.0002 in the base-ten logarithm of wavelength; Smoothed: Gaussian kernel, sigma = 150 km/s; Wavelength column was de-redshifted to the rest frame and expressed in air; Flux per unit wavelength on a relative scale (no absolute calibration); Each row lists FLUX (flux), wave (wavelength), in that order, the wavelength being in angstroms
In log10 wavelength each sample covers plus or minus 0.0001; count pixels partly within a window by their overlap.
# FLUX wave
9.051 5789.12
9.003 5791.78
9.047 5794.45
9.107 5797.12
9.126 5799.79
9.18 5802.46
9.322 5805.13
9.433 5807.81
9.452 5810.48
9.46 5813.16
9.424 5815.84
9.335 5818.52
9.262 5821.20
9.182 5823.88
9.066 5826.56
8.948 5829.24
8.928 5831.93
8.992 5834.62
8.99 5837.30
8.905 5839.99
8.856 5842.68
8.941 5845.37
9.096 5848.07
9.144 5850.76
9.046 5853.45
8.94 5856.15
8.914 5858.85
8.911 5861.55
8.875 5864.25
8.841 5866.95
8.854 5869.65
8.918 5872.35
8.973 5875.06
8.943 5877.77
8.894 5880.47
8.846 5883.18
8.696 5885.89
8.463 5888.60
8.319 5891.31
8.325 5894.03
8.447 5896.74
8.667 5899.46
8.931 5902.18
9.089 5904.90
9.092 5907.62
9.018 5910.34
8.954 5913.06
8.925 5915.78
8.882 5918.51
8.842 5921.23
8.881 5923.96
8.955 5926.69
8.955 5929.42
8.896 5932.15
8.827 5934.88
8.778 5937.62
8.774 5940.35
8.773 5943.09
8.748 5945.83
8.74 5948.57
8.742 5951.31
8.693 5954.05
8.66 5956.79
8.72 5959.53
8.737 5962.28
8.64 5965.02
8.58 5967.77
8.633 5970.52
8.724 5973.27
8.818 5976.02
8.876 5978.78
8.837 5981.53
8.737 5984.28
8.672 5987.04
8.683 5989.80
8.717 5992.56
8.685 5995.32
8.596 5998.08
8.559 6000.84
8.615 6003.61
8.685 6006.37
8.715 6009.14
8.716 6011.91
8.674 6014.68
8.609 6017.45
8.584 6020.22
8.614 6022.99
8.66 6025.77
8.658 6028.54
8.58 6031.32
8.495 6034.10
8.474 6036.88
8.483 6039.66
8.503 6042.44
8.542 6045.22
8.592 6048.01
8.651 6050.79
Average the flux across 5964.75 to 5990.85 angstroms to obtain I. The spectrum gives 8.72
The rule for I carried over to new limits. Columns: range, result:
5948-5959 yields 8.71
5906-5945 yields 8.9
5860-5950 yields 8.82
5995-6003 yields 8.6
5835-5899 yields 8.83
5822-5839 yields 9.03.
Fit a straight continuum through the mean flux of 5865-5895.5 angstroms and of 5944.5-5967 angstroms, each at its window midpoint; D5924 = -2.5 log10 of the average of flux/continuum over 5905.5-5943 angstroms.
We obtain -0.02 mag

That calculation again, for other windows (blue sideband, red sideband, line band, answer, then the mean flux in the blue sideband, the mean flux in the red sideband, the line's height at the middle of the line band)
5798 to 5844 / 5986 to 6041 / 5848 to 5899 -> 0.03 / 9.17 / 8.62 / 9.02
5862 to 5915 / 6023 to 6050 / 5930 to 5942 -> -0.01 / 8.8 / 8.56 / 8.72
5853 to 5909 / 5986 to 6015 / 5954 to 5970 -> 0.00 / 8.8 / 8.66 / 8.71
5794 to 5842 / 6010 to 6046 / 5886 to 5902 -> 0.06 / 9.17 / 8.59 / 8.96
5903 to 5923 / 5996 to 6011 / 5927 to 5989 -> 0.01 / 8.97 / 8.64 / 8.81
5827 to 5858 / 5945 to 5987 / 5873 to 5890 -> 0.01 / 8.98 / 8.72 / 8.9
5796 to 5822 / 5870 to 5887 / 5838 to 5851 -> 0.01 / 9.31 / 8.88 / 9.09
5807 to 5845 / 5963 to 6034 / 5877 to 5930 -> 0.02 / 9.15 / 8.67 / 8.94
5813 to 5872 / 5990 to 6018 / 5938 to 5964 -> 0.01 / 9.03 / 8.66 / 8.78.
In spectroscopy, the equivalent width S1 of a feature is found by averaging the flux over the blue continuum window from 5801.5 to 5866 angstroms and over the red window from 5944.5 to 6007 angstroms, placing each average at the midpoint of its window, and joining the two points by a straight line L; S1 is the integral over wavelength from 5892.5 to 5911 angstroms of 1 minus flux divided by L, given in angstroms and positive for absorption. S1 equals 0.3 angstroms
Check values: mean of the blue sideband 9.11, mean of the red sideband 8.7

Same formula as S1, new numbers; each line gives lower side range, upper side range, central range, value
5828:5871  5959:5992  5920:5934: -0.2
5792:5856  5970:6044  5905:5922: -0.1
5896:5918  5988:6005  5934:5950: 0.1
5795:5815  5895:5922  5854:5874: 0.3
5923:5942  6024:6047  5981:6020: -0.1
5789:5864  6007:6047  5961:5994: 0.0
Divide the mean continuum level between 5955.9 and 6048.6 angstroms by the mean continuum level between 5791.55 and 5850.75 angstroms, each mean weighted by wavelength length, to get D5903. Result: 0.9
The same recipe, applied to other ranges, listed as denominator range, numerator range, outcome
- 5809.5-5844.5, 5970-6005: 0.95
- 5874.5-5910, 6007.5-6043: 0.98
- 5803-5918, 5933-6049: 0.97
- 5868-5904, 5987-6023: 0.99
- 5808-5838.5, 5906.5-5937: 0.97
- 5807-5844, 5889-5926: 0.96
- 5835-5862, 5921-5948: 0.98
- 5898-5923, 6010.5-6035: 0.97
